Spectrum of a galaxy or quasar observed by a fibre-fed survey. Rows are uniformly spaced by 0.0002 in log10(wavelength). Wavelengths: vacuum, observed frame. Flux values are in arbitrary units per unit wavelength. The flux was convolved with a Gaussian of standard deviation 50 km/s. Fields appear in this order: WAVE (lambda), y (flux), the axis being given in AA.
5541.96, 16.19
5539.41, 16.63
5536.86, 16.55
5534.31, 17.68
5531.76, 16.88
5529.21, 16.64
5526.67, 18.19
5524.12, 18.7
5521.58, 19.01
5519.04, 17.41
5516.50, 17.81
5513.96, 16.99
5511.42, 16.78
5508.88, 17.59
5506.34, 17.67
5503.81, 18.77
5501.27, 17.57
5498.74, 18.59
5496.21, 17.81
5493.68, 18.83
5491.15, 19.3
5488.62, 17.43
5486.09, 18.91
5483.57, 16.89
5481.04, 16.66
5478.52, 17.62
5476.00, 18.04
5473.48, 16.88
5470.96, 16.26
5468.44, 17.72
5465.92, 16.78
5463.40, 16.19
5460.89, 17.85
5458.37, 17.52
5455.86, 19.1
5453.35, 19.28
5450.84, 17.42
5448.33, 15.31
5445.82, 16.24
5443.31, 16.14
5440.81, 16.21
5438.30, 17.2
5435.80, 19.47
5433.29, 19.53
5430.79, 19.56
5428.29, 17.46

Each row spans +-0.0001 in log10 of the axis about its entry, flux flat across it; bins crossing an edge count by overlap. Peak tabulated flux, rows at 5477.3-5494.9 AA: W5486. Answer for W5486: 19.3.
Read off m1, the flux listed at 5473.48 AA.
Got 16.88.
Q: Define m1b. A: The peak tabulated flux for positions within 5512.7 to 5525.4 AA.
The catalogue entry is 19.01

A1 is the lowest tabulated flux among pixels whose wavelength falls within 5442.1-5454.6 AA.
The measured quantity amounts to 15.31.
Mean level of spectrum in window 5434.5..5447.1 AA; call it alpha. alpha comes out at 17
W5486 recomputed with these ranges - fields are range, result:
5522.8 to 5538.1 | 18.7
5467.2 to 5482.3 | 18.04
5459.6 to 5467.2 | 17.85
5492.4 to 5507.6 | 18.83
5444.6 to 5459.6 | 19.28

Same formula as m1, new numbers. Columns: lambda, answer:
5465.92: 16.78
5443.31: 16.14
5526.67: 18.19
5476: 18.04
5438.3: 17.2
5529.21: 16.64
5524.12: 18.7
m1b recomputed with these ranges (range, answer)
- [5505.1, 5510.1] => 17.67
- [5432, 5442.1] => 19.53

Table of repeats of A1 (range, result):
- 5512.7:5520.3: 16.99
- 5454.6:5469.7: 16.19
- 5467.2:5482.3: 16.26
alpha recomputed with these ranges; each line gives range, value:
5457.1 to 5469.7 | 17.2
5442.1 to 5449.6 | 15.9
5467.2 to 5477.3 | 17.2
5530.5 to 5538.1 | 17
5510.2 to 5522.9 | 17.6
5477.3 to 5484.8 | 17.1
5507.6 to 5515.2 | 17.1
